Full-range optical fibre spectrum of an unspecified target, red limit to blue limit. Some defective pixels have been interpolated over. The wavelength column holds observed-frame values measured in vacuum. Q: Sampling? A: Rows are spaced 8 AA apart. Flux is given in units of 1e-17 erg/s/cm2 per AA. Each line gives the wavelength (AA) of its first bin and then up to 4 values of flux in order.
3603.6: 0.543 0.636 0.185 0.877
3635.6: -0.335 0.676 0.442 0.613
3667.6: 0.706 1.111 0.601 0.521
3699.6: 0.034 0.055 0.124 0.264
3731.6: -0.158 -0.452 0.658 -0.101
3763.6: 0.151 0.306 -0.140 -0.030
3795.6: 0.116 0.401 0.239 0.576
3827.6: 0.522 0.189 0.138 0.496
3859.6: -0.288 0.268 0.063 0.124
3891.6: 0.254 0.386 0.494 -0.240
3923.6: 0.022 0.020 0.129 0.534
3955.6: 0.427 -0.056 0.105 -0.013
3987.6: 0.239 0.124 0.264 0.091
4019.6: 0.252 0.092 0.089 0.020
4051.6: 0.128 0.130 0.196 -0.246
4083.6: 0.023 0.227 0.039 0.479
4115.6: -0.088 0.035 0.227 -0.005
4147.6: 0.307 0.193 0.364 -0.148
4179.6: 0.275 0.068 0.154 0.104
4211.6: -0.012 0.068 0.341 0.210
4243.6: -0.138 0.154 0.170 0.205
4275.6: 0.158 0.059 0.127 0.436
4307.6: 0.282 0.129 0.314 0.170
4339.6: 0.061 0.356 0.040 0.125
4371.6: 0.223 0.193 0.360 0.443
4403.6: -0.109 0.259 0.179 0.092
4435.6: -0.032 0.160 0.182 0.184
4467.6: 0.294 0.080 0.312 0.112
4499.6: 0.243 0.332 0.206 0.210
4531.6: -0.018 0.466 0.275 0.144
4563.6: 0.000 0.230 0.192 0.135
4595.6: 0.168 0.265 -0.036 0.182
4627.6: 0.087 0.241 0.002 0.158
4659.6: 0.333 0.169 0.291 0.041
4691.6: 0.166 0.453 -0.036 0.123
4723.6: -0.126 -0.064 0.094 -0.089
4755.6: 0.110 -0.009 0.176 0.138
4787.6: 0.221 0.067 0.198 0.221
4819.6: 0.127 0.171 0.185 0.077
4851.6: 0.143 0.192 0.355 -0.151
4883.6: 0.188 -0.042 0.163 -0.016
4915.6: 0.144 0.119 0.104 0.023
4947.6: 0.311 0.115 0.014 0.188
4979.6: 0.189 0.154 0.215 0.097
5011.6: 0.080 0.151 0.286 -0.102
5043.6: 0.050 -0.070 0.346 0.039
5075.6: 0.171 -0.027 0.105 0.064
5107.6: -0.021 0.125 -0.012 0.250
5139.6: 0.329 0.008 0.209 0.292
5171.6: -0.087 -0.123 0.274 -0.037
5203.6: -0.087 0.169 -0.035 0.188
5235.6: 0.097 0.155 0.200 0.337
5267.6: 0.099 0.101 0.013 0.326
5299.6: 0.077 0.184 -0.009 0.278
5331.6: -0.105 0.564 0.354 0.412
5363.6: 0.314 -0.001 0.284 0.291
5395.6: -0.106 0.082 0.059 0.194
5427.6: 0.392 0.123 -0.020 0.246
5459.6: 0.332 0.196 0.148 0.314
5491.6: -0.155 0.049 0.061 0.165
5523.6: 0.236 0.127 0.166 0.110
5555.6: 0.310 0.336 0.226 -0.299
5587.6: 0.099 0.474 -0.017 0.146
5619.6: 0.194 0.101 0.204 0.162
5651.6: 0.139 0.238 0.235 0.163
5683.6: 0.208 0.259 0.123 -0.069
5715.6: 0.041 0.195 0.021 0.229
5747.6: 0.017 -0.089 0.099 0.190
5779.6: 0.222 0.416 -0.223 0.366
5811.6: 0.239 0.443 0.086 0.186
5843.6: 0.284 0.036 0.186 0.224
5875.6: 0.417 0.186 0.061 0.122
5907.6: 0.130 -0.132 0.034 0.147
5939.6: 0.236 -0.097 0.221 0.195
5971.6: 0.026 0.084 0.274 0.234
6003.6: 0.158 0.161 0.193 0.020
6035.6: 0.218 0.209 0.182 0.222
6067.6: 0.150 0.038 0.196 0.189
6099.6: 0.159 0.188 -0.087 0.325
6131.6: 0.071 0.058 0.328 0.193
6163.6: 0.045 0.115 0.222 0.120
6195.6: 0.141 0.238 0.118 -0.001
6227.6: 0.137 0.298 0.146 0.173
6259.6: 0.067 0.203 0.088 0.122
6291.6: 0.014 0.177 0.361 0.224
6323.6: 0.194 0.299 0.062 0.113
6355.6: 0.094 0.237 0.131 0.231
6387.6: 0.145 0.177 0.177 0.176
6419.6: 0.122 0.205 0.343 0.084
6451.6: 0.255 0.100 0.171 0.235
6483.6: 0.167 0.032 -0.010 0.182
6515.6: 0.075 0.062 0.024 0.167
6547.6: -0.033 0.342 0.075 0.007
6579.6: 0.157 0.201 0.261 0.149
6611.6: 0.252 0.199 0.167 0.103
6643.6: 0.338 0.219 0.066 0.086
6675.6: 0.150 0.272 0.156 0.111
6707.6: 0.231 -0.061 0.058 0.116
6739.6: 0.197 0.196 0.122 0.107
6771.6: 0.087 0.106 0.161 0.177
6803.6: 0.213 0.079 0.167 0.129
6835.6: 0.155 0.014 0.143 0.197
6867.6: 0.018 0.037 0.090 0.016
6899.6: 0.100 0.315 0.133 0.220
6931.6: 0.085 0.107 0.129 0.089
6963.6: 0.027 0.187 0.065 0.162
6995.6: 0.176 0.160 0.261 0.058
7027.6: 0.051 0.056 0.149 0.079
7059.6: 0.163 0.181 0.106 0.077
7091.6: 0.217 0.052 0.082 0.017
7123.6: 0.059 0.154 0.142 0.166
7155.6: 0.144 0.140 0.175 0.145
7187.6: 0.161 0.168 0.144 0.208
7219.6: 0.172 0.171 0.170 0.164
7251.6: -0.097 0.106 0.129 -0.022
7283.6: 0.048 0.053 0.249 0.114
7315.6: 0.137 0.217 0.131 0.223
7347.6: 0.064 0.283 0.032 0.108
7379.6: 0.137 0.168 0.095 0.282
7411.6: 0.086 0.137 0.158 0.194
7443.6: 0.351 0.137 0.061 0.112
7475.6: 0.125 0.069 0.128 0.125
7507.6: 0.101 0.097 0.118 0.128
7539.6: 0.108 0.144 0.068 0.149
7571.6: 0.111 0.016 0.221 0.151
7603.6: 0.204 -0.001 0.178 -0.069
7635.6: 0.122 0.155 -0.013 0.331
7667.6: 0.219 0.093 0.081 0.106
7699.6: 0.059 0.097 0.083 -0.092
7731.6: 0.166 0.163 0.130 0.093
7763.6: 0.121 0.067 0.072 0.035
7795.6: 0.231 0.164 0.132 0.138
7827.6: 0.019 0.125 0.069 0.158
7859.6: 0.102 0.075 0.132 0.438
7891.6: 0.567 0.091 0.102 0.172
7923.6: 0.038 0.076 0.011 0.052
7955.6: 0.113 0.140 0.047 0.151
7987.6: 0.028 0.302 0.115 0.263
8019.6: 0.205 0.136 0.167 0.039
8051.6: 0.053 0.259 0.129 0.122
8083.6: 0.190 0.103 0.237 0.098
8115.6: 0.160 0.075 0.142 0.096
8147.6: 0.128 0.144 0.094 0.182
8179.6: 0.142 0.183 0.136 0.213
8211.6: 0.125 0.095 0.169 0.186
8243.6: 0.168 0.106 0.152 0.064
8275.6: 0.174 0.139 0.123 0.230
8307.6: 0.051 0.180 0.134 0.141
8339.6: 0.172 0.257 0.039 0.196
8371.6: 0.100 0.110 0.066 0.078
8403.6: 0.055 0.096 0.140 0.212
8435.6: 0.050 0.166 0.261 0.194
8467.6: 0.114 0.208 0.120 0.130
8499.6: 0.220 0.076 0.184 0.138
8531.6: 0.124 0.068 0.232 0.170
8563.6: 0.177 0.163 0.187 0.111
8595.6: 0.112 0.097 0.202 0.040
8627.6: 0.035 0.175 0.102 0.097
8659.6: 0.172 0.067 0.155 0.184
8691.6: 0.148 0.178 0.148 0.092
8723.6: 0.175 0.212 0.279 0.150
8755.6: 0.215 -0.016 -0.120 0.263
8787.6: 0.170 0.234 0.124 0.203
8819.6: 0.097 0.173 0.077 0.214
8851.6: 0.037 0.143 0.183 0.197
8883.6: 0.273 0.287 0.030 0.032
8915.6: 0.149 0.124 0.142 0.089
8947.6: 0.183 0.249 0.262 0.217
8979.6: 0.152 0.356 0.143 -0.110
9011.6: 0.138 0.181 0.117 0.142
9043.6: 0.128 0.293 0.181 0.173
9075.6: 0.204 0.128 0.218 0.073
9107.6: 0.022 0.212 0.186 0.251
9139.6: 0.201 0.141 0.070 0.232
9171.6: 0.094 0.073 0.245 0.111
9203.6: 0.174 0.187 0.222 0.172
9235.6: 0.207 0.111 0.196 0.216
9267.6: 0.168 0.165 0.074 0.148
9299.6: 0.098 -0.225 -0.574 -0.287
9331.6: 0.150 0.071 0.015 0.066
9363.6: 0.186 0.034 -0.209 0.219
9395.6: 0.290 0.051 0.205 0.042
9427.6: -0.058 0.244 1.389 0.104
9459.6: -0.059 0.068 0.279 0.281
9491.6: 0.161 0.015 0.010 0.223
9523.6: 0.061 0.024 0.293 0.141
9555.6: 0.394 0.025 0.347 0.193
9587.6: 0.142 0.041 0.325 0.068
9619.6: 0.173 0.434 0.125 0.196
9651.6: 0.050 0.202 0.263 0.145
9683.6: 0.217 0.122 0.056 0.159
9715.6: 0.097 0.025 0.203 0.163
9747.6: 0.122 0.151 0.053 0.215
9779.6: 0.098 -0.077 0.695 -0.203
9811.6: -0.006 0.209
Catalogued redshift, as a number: 1.12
